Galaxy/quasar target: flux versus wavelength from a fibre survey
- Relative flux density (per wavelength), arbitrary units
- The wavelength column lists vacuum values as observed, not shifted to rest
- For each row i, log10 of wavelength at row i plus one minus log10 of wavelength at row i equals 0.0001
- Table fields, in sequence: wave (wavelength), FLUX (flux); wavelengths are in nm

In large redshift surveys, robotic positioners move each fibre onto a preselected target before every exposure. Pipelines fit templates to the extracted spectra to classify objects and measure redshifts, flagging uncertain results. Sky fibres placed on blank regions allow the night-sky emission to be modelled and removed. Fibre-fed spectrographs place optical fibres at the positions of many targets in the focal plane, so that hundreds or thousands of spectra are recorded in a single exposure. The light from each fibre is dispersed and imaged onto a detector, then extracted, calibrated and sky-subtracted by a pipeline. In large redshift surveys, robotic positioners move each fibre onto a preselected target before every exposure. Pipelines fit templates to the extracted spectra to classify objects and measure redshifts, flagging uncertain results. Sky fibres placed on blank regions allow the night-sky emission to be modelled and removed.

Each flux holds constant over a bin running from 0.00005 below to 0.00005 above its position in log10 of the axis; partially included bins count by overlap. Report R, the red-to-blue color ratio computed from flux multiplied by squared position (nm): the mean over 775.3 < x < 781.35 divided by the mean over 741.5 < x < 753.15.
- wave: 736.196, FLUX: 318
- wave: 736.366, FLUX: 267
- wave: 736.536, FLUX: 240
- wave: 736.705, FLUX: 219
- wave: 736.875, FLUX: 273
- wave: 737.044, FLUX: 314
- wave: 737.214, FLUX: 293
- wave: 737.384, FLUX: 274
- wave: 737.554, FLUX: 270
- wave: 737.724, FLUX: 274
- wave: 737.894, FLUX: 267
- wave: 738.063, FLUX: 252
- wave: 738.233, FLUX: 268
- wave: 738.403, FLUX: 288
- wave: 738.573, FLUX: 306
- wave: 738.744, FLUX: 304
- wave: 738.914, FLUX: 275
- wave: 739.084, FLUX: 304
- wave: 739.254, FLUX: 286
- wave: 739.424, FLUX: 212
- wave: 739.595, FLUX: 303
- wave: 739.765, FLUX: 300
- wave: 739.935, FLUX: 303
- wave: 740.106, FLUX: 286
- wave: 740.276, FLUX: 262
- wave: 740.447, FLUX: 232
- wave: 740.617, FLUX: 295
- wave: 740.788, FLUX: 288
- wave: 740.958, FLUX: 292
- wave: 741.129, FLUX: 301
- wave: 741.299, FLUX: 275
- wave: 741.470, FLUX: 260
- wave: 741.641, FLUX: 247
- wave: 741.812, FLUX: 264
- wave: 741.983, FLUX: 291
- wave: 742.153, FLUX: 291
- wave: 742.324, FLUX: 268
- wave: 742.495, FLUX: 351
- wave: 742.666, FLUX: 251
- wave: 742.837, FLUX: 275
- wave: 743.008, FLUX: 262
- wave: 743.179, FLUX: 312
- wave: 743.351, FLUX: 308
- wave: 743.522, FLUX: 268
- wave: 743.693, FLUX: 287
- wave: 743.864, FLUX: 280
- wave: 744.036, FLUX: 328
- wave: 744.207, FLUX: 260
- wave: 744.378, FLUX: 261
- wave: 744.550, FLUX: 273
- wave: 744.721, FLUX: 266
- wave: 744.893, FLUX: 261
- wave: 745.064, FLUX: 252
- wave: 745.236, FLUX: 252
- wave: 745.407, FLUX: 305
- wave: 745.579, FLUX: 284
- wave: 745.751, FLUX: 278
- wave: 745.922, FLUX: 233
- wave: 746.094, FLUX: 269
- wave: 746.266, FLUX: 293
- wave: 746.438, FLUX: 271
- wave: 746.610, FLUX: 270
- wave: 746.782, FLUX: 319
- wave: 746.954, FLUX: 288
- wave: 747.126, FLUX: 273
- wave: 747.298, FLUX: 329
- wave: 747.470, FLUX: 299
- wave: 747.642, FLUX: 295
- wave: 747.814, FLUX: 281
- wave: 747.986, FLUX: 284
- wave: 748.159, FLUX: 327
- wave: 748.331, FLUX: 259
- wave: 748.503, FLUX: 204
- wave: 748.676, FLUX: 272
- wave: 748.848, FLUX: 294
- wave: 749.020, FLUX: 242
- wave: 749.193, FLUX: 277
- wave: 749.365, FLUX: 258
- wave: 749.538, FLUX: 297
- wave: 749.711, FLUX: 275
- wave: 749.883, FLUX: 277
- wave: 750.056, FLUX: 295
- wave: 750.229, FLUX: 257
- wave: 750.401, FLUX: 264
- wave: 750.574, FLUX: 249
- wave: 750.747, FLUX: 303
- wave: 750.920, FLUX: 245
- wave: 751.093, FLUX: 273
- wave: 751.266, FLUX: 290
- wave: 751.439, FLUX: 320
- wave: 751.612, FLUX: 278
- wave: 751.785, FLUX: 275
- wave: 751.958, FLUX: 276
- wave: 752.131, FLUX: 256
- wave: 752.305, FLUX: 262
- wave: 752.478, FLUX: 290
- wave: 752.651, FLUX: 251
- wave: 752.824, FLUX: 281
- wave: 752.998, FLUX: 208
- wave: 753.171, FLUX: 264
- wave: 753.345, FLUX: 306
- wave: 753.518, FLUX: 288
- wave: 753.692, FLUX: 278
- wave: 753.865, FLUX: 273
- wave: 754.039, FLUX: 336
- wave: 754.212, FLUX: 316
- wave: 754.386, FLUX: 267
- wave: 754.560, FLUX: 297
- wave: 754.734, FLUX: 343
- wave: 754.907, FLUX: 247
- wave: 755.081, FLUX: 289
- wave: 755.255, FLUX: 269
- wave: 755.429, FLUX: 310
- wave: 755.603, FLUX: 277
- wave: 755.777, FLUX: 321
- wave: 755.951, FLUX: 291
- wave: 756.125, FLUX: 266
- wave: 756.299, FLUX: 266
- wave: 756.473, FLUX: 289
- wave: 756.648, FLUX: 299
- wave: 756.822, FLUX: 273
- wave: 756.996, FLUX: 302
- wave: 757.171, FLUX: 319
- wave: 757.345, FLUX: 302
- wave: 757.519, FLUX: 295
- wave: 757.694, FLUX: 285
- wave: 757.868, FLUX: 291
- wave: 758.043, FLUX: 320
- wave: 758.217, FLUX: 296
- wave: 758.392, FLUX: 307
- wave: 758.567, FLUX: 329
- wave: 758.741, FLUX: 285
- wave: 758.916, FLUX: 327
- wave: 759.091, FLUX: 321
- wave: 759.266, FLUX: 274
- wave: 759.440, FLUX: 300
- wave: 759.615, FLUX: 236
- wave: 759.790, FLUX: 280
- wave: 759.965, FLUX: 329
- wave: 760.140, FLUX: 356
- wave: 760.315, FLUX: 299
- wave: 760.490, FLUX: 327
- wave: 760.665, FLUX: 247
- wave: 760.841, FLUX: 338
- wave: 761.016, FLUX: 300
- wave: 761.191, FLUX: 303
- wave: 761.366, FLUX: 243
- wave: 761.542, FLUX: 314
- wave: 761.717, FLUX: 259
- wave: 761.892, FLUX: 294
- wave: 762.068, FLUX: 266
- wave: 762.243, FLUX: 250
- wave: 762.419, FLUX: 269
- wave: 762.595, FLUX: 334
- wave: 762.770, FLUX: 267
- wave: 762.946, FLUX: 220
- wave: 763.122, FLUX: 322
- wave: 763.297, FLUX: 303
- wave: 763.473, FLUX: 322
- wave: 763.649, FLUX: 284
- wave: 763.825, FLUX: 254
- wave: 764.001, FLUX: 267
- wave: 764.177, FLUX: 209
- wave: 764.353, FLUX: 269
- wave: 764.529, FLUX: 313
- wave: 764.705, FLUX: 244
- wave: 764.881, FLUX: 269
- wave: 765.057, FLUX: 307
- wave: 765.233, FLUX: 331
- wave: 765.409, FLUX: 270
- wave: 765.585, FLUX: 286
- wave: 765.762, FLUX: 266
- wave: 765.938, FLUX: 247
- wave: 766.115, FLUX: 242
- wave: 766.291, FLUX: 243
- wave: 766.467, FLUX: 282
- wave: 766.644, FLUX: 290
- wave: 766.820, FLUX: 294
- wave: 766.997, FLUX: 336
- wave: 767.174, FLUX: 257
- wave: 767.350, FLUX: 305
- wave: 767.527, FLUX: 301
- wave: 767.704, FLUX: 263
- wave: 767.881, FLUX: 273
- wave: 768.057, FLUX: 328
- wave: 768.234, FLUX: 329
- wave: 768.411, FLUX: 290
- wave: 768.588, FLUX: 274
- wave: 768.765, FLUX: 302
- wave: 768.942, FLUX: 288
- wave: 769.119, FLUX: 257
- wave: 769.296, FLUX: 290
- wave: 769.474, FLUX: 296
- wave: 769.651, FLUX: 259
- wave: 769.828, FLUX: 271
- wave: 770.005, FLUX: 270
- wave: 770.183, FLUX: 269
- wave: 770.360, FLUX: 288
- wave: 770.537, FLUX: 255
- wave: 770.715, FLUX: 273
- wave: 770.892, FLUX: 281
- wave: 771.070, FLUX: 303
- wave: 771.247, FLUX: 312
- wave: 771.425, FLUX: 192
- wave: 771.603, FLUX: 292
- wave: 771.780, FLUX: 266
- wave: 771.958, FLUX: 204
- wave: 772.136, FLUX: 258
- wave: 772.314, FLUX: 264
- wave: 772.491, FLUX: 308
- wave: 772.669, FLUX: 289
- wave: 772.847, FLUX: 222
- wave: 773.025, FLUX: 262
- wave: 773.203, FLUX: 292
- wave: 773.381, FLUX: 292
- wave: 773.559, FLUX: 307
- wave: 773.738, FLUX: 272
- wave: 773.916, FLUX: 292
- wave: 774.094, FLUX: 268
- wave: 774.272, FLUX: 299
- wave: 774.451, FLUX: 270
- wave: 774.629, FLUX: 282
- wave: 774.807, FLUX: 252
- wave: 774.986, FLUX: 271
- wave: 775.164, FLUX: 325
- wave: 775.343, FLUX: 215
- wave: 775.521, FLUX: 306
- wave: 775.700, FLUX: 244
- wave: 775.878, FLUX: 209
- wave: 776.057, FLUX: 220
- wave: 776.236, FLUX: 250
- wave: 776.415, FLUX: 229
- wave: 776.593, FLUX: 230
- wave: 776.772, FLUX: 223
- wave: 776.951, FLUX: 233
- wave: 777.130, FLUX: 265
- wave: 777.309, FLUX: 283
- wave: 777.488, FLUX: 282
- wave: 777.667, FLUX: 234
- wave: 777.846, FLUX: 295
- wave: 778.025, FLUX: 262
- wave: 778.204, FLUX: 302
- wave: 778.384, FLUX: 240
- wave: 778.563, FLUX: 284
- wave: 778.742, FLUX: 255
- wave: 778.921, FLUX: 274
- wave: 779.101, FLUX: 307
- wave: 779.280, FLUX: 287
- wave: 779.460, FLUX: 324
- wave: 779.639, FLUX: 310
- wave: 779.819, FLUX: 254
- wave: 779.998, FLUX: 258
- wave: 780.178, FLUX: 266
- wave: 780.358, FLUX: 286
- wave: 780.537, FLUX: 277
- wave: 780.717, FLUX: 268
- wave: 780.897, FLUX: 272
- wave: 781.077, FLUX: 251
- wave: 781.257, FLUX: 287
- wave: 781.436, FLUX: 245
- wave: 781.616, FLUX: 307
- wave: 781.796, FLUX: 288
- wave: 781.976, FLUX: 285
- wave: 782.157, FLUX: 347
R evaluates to 1.0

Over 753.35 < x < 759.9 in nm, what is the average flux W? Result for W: 294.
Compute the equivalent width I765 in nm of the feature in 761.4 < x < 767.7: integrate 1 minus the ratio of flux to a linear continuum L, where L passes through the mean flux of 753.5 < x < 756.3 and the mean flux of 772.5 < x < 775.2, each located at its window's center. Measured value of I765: 0.14 nm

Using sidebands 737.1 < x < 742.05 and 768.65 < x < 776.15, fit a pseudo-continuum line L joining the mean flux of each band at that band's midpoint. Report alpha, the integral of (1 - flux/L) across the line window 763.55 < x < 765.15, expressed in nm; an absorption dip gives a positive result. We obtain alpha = 0.02 nm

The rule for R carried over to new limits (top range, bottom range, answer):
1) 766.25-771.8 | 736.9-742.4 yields 1.09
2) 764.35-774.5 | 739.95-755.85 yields 1.06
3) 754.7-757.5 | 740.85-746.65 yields 1.08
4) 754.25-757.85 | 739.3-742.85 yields 1.09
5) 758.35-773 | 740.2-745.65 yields 1.08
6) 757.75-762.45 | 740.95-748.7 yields 1.10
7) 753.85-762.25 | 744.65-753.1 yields 1.10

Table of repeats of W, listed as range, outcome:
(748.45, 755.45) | 277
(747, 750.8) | 278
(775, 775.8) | 272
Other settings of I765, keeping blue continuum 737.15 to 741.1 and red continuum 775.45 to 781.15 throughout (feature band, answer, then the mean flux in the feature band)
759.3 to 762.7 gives -0.25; 291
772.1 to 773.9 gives -0.07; 278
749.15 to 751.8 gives -0.01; 277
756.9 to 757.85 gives -0.09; 300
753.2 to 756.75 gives -0.22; 291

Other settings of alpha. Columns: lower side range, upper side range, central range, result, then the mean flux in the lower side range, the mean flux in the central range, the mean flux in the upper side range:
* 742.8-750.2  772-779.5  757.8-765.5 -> -0.47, 279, 290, 268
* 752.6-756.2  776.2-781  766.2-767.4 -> -0.04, 285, 286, 269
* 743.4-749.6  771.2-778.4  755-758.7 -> -0.30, 278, 295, 264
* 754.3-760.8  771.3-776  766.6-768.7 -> -0.13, 296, 295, 267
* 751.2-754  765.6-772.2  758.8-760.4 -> -0.15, 276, 302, 277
